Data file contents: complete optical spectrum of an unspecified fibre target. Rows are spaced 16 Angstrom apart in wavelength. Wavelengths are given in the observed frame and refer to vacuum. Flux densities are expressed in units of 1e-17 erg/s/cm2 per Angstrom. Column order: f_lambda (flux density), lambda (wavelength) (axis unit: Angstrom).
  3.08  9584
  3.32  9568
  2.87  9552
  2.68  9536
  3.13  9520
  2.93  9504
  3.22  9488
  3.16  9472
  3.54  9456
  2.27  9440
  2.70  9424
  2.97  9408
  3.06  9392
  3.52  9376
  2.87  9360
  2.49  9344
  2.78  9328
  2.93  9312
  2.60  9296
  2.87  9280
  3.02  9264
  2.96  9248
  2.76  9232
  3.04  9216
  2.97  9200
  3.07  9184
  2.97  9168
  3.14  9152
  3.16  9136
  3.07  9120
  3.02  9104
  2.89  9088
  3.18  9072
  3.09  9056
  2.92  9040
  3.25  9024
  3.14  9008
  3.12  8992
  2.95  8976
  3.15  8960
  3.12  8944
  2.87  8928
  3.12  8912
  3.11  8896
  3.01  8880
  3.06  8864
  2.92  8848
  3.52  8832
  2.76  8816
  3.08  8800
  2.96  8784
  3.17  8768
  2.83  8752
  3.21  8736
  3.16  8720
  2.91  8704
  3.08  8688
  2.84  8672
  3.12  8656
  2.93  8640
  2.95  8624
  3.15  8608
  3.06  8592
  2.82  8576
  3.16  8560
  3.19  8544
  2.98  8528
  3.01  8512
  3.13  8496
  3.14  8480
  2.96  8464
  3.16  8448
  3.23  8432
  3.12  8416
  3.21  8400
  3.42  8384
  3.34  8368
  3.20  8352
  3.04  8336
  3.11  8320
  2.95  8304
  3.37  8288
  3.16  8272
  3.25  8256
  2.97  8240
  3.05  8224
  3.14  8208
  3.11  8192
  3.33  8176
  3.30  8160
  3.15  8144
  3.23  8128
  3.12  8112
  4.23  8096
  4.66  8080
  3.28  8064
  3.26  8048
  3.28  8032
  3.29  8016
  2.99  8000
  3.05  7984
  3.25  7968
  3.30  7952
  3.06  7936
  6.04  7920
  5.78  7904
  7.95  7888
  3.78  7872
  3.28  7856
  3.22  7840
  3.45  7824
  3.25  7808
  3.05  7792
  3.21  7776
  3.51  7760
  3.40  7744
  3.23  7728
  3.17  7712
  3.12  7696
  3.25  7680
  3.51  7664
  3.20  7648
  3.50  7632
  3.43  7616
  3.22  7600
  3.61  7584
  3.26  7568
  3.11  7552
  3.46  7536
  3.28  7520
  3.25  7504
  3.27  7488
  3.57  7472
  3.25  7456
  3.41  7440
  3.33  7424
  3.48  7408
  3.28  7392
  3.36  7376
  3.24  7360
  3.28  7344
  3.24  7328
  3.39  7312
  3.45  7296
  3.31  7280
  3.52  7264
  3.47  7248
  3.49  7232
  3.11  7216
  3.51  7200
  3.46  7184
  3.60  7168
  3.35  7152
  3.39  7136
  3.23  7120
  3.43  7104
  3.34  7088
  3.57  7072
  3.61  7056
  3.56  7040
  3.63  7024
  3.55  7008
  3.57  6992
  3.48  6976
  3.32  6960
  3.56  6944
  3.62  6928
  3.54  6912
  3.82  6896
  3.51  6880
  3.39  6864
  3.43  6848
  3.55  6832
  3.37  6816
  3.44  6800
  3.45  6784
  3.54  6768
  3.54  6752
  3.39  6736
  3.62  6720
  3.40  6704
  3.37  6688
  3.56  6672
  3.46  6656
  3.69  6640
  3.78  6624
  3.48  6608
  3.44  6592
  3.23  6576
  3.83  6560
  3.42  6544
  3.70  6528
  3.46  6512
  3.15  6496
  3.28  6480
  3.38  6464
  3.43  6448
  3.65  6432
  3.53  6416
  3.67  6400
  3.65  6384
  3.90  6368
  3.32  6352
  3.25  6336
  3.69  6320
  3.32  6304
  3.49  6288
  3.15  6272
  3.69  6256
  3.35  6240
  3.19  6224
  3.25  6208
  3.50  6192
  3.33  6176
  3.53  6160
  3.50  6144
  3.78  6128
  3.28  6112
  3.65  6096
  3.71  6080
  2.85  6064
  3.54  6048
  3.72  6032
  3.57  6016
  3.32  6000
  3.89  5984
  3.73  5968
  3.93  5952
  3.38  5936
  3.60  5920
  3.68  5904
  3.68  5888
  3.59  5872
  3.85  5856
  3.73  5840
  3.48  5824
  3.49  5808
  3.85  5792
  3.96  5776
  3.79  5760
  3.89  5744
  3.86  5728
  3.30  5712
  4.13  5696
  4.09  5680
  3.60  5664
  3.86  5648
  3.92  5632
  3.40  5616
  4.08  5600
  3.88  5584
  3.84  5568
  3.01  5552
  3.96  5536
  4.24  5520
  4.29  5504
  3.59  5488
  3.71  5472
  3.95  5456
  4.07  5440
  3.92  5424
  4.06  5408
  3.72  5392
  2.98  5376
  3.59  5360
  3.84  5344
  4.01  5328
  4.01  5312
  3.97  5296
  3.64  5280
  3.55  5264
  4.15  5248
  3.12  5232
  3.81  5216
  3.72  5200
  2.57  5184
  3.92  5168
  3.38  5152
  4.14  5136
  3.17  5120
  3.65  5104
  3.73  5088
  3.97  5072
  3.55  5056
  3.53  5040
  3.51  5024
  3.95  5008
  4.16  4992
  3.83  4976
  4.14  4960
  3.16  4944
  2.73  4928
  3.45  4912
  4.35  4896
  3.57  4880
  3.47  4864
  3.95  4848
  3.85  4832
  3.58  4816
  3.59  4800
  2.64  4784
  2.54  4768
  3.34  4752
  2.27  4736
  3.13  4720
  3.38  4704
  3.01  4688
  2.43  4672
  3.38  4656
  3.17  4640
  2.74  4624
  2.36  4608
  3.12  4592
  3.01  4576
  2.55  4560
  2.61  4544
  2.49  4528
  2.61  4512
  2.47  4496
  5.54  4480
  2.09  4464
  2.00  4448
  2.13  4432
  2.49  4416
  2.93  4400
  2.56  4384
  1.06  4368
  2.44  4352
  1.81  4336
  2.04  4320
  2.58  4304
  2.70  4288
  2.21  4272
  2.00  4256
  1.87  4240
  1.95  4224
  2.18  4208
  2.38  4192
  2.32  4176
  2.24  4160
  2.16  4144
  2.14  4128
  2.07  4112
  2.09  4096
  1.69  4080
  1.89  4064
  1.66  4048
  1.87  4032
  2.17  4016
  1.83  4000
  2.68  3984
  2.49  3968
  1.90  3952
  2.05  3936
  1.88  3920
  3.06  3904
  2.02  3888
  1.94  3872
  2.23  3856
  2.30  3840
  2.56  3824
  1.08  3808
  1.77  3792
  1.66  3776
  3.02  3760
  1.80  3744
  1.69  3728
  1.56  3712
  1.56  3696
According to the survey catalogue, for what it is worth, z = 0.203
